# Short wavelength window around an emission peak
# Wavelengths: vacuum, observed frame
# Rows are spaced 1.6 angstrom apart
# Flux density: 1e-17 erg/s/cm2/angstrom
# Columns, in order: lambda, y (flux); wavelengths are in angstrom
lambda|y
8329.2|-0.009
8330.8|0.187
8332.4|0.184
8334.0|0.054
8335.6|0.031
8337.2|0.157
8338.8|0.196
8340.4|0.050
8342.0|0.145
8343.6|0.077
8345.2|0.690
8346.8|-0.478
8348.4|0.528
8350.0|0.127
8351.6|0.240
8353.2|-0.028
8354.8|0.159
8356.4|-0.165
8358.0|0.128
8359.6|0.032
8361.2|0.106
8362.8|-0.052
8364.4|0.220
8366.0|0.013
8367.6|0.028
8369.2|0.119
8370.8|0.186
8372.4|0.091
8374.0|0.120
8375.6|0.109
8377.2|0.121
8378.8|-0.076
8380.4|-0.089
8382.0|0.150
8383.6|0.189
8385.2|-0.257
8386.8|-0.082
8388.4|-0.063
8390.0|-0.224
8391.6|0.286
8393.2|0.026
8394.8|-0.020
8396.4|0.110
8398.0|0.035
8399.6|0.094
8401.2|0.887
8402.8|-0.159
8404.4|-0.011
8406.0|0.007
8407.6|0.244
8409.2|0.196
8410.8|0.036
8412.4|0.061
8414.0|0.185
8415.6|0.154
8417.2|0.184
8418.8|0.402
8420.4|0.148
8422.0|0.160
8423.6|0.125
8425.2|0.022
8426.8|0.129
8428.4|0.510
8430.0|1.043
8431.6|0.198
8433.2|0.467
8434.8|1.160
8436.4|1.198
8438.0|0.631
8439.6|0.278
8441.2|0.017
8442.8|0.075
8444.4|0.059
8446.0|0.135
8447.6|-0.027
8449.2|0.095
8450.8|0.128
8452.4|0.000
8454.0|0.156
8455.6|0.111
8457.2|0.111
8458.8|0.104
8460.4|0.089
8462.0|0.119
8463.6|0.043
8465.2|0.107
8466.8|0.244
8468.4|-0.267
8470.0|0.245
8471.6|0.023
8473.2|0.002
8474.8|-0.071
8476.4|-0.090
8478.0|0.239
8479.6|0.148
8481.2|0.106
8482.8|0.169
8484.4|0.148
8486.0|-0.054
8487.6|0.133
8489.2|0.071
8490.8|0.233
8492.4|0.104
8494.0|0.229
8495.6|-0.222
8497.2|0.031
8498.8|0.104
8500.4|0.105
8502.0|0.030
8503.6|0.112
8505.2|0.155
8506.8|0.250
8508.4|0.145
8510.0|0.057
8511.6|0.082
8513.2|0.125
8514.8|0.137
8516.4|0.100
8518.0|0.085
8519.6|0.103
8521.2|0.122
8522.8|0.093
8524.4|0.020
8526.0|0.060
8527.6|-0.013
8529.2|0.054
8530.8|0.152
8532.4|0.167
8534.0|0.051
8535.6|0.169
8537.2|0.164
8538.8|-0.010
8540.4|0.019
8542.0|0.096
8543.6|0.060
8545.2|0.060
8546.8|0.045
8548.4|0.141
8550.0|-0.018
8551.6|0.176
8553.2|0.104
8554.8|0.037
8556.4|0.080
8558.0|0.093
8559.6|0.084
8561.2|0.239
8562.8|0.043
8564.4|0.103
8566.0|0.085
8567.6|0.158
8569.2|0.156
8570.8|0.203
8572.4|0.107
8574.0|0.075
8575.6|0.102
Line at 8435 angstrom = [O II] 3727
